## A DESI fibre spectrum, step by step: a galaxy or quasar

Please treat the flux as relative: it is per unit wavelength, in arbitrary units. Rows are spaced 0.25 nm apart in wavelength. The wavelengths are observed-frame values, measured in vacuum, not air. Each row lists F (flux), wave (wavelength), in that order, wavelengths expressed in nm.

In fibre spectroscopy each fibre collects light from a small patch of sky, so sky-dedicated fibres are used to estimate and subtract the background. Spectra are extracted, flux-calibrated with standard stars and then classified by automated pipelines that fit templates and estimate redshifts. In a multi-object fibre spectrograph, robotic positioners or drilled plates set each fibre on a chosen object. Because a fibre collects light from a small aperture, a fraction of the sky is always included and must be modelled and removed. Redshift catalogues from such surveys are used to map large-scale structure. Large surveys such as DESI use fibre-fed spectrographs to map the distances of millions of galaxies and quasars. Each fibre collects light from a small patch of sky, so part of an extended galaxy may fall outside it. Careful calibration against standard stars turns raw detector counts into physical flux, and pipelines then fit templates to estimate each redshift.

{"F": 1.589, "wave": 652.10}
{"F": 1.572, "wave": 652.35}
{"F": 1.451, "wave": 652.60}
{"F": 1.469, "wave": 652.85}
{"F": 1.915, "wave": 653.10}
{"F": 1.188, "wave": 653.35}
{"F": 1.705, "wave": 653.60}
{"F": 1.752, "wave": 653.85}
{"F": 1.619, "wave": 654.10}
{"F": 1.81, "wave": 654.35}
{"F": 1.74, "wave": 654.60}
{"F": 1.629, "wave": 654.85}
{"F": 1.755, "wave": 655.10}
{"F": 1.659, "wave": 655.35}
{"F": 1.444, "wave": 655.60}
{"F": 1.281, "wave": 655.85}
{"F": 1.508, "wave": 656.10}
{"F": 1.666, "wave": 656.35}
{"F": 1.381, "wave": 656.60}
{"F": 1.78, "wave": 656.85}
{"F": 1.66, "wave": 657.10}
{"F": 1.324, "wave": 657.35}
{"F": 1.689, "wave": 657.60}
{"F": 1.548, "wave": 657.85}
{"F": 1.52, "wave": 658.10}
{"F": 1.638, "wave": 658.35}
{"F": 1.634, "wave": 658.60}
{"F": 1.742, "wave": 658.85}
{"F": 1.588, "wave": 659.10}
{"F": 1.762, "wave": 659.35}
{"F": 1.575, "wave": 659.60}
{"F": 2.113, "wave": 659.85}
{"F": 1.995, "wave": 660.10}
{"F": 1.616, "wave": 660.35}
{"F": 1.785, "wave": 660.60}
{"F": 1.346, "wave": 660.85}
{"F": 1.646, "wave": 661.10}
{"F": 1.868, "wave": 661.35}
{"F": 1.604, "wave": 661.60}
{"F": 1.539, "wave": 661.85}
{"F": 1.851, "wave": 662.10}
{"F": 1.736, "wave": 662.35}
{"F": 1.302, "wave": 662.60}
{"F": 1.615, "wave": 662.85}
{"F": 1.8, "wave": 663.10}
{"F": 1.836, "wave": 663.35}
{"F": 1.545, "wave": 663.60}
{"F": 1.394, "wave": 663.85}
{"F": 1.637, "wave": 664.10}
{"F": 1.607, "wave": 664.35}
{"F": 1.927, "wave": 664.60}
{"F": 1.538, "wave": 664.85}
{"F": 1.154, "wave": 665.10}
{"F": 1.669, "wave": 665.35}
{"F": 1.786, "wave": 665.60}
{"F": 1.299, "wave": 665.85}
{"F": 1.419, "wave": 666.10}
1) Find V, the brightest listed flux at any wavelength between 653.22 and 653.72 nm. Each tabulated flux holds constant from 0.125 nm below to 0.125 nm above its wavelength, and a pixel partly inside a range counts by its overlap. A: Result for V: 1.705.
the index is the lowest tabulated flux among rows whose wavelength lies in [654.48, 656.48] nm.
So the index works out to 1.281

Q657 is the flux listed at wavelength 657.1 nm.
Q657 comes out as 1.66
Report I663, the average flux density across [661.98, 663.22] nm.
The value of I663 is 1.66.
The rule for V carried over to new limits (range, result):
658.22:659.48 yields 1.762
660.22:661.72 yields 1.868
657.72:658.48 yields 1.638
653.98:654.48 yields 1.81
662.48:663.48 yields 1.836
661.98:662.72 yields 1.851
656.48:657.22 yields 1.78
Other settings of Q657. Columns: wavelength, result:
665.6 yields 1.786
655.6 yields 1.444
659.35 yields 1.762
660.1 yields 1.995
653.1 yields 1.915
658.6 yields 1.634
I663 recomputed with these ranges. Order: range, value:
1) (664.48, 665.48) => 1.57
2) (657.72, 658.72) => 1.59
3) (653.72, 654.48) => 1.73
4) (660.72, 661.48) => 1.62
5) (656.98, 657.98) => 1.55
